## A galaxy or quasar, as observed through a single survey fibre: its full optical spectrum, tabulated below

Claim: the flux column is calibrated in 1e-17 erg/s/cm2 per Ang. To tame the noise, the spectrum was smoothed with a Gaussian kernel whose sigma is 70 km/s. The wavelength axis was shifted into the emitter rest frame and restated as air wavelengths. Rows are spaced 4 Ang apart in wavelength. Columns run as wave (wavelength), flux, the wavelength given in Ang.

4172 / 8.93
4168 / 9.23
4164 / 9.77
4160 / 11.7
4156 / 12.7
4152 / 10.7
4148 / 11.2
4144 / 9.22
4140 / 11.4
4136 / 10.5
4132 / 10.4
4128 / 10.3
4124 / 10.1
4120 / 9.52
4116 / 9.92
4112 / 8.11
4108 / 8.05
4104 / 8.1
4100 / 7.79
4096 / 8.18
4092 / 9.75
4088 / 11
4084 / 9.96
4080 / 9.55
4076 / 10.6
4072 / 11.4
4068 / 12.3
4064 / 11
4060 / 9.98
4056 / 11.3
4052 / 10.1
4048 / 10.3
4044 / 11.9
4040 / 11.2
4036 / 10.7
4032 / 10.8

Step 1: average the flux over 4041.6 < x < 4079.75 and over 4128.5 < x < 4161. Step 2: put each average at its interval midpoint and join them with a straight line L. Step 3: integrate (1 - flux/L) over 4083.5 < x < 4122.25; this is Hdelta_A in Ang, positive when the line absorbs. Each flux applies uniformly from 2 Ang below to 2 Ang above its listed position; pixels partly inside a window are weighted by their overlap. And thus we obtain 6.79 Ang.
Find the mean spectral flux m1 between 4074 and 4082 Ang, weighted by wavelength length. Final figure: 10.1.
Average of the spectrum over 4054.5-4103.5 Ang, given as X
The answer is 10.2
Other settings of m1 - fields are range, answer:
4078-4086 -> 9.76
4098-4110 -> 7.98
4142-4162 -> 11.1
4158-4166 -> 10.7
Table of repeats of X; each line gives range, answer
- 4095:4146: 9.38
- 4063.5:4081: 11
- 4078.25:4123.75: 9.12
